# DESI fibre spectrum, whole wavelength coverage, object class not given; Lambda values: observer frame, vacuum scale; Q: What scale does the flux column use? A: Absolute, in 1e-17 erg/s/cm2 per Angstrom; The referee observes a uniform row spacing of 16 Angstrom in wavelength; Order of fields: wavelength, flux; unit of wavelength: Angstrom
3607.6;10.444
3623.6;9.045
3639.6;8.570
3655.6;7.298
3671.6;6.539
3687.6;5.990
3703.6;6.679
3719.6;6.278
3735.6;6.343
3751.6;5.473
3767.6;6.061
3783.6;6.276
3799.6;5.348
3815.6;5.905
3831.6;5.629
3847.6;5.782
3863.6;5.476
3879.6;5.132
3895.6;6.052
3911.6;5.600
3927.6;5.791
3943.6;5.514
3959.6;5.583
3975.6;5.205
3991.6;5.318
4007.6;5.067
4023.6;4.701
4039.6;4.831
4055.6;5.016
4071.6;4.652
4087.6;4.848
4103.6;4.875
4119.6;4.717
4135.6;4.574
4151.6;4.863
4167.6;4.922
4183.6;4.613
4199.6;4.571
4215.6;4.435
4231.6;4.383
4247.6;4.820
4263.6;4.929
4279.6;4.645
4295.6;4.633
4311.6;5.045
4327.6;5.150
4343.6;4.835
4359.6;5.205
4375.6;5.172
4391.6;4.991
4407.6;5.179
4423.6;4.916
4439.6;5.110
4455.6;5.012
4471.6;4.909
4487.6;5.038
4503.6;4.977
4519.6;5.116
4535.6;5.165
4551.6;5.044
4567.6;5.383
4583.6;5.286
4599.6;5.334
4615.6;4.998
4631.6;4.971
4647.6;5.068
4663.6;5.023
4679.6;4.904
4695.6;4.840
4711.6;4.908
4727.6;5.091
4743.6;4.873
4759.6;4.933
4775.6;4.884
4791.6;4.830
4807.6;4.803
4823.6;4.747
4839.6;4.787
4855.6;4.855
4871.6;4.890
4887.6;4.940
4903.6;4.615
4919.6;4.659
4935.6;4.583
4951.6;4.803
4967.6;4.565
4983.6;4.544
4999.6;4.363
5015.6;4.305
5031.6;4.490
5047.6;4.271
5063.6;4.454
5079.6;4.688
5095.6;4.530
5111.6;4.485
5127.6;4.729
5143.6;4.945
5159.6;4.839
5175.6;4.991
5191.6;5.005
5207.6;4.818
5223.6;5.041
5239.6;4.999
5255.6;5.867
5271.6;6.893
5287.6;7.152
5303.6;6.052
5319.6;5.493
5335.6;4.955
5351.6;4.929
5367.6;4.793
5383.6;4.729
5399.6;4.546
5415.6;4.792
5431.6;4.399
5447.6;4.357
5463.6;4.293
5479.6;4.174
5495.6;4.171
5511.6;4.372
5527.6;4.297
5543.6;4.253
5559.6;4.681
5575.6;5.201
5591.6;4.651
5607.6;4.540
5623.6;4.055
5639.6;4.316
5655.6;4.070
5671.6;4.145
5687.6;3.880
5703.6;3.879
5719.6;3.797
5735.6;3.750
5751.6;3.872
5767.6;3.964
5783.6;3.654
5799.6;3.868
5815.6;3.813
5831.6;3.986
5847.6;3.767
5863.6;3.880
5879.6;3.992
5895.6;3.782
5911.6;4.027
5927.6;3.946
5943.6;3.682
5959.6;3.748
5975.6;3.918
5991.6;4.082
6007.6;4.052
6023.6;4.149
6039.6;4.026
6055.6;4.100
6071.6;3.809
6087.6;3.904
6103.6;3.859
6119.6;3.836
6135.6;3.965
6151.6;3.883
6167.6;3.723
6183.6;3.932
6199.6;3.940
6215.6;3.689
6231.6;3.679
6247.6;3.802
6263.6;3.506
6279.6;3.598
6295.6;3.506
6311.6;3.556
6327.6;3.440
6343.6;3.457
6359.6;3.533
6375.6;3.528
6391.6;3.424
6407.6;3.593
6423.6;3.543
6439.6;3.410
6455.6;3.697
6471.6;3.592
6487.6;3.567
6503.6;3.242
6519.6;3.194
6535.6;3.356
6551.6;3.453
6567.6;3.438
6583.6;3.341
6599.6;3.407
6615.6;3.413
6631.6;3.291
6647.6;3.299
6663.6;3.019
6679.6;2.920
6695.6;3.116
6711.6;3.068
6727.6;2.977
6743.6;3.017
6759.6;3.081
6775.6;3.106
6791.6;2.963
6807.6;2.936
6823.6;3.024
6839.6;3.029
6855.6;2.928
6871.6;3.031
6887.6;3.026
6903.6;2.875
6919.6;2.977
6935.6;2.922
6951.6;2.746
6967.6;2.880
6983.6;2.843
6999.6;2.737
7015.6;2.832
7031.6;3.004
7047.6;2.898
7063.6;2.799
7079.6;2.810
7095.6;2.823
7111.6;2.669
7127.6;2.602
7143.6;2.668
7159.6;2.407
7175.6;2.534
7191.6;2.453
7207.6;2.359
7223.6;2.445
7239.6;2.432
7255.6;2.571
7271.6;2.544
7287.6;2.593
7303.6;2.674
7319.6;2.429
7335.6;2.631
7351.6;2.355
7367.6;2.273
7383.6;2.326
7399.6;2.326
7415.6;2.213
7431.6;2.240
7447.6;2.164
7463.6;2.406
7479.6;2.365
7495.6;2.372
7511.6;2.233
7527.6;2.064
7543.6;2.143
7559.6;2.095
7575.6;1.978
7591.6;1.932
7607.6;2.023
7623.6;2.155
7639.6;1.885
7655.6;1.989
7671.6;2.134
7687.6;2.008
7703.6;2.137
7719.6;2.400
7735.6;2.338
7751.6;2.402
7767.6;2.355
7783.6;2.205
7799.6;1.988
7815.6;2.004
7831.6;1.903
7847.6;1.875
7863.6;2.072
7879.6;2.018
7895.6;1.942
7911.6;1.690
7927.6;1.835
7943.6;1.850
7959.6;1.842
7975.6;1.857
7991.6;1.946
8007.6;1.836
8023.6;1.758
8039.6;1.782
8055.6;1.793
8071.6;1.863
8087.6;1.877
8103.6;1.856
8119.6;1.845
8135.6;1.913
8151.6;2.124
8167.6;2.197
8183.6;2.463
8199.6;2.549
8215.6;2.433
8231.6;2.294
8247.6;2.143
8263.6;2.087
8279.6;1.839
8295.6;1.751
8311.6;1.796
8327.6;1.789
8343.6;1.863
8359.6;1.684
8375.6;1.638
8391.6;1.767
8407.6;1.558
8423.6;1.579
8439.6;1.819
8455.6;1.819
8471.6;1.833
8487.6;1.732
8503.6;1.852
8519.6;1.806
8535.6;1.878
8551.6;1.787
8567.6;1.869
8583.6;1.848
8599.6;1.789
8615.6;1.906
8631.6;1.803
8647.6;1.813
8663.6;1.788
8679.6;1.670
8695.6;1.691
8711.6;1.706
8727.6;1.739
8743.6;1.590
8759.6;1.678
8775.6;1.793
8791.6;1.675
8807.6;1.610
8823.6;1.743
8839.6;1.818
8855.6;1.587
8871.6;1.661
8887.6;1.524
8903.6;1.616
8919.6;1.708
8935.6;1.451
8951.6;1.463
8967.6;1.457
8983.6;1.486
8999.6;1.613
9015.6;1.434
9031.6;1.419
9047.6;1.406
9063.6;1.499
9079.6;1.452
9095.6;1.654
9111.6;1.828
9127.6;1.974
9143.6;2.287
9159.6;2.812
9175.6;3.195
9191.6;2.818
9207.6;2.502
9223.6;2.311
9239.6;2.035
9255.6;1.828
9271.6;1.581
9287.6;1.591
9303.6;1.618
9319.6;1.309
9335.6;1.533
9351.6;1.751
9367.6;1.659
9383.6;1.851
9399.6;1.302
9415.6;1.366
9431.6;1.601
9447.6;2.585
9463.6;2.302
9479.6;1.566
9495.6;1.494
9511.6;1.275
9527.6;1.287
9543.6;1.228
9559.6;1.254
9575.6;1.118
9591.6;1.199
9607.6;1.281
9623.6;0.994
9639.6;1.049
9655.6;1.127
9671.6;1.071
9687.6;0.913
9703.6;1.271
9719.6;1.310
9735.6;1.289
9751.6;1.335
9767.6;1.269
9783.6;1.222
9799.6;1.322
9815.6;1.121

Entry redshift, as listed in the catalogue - 0.887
